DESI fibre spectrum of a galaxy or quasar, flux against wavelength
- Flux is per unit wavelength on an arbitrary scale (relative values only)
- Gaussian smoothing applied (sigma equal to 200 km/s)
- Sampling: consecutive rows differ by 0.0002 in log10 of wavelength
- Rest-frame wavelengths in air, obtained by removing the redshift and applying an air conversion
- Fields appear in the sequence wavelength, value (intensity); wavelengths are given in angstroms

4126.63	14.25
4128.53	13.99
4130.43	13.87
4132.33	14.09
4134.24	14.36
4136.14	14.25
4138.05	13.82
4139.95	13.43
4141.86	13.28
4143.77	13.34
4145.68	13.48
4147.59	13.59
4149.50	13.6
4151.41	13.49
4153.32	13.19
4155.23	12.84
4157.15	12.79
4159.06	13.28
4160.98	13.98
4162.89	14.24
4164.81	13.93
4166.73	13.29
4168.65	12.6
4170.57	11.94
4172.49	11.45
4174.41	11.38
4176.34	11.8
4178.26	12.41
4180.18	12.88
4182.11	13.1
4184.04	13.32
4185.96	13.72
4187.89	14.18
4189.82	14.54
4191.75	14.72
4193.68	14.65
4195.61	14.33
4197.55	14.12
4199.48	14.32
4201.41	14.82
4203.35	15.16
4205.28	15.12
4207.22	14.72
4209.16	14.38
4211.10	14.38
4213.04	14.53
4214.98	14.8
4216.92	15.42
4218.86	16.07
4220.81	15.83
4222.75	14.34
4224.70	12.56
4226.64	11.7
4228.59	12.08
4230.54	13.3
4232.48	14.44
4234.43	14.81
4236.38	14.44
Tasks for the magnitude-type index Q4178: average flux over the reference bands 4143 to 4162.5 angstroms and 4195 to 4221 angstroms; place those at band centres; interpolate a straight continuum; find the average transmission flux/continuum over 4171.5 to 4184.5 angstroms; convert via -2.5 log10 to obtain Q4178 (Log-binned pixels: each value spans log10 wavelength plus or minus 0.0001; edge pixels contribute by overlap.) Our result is 0.15 mag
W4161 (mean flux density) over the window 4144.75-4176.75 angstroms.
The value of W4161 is 13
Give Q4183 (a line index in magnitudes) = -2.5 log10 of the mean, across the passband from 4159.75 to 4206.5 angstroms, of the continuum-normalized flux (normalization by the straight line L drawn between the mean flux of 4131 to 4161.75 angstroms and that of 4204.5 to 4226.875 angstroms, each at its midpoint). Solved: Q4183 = 0.040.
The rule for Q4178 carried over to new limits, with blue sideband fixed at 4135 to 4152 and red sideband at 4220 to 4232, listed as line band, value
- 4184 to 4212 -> -0.08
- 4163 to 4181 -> 0.08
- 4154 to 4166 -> 0.00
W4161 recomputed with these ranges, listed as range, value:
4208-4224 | 14.9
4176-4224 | 14.3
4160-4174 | 13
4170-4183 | 12.1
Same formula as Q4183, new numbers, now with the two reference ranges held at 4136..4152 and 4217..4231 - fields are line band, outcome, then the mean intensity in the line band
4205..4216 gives -0.07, 14.6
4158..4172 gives 0.03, 13.3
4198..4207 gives -0.08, 14.8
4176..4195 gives 0.01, 13.6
